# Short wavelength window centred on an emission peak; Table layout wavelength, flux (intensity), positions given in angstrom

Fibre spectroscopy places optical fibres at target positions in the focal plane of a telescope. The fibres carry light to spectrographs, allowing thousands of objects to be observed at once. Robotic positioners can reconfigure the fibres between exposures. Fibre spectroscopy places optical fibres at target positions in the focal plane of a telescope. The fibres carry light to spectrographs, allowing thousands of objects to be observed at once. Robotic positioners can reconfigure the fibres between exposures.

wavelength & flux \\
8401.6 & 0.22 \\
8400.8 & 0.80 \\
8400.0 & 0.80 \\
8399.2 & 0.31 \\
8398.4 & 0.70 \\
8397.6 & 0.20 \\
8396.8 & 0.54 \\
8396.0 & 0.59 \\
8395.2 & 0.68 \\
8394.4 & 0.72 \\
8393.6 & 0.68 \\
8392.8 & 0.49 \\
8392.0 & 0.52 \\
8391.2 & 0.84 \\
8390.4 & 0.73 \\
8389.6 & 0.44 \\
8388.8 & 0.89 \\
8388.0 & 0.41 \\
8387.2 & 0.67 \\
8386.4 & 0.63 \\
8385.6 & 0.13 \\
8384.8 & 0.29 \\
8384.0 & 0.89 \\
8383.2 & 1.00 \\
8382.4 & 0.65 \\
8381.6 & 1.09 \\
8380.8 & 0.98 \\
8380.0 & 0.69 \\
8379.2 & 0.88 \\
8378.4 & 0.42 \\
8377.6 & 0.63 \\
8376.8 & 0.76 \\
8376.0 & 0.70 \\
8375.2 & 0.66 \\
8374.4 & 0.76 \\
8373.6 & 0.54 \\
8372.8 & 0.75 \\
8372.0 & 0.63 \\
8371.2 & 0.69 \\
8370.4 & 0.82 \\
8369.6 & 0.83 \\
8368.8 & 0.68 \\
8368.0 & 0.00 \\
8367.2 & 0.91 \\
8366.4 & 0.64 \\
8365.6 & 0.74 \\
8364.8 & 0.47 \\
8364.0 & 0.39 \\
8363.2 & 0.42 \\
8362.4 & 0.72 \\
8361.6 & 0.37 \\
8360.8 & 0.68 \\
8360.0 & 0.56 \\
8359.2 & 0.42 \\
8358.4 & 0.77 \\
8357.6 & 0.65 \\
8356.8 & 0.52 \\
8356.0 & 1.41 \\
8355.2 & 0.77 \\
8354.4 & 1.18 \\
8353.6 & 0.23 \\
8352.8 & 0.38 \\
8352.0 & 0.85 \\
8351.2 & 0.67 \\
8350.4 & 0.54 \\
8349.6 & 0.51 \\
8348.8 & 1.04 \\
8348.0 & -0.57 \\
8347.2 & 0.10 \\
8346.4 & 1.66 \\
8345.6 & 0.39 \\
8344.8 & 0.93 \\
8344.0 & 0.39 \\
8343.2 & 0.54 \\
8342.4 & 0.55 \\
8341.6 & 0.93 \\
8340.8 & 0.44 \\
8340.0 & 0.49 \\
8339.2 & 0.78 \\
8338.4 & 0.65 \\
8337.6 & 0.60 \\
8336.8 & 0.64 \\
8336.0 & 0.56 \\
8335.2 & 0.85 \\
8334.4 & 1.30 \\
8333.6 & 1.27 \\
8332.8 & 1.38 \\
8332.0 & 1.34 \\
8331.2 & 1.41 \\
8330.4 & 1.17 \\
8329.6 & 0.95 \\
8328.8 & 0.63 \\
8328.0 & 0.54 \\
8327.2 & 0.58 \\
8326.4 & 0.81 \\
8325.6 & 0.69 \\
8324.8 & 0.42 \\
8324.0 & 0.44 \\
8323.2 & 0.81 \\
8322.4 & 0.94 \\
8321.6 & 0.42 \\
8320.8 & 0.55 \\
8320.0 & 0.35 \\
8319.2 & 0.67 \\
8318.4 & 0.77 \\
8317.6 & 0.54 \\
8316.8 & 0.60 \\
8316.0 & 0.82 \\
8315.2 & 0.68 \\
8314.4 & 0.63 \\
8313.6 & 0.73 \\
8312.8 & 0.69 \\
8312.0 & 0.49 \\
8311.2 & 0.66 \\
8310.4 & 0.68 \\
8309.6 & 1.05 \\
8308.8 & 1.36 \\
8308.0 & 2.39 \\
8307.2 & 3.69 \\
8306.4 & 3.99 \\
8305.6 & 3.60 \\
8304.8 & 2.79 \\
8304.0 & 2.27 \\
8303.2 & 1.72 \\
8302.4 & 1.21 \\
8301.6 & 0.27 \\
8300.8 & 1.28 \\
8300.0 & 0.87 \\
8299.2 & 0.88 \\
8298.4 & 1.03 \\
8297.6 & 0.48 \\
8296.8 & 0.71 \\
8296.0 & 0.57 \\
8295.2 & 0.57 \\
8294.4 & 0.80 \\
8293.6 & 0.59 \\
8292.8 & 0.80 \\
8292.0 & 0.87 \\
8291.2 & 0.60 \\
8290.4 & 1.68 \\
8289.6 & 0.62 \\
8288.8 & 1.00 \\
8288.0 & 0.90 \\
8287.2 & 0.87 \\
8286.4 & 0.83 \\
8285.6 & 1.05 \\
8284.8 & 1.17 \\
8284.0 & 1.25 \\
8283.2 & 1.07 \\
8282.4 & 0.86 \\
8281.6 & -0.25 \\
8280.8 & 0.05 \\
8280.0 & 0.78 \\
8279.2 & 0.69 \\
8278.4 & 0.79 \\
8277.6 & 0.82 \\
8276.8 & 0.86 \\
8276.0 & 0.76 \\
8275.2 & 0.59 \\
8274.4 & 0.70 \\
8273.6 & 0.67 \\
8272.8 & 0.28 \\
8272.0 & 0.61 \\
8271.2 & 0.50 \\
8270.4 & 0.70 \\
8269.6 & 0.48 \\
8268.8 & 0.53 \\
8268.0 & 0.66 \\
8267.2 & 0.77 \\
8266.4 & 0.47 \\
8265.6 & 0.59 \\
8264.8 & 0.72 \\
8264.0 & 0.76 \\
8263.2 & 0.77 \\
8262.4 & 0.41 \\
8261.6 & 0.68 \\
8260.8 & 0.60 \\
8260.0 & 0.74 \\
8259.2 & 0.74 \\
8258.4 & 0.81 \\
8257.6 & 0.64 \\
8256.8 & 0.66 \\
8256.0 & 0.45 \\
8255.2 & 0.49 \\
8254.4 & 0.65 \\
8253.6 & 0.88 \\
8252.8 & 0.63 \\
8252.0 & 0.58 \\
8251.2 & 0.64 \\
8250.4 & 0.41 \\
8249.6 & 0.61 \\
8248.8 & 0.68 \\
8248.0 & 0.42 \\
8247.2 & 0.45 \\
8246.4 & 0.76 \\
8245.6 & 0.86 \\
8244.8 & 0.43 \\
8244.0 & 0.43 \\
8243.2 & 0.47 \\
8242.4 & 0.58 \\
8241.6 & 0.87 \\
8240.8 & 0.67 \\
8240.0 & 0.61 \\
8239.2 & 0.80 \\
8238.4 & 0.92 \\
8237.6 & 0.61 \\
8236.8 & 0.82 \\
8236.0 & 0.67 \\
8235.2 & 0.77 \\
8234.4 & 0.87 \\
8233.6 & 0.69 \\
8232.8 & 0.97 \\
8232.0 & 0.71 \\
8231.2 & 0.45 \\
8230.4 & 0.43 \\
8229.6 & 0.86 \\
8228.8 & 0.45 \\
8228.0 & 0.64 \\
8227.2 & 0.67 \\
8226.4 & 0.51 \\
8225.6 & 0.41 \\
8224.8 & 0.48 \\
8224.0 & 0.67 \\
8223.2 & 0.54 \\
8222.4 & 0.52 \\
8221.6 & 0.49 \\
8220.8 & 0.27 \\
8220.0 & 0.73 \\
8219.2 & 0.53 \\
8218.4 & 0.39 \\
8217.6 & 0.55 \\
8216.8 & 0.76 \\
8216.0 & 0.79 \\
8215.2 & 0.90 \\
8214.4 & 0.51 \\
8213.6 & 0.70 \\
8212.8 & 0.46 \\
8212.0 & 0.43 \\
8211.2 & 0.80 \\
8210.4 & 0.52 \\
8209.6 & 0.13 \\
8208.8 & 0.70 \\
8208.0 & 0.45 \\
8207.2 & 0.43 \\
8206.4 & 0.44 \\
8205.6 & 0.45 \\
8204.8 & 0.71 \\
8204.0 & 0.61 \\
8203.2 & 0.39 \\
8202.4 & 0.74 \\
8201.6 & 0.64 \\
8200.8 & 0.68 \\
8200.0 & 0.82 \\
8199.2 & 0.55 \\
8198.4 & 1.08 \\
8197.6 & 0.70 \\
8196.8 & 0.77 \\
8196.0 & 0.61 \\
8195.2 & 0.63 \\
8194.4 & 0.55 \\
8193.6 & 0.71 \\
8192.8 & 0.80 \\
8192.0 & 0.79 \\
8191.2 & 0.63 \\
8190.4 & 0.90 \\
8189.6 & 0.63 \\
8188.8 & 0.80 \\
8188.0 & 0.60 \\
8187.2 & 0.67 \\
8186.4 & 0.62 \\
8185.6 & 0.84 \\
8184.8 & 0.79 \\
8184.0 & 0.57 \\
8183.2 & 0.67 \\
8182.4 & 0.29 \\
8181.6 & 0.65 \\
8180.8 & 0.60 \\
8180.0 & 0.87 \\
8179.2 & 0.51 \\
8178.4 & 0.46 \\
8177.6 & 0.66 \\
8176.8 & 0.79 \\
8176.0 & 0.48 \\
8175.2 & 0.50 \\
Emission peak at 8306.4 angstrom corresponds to Halpha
